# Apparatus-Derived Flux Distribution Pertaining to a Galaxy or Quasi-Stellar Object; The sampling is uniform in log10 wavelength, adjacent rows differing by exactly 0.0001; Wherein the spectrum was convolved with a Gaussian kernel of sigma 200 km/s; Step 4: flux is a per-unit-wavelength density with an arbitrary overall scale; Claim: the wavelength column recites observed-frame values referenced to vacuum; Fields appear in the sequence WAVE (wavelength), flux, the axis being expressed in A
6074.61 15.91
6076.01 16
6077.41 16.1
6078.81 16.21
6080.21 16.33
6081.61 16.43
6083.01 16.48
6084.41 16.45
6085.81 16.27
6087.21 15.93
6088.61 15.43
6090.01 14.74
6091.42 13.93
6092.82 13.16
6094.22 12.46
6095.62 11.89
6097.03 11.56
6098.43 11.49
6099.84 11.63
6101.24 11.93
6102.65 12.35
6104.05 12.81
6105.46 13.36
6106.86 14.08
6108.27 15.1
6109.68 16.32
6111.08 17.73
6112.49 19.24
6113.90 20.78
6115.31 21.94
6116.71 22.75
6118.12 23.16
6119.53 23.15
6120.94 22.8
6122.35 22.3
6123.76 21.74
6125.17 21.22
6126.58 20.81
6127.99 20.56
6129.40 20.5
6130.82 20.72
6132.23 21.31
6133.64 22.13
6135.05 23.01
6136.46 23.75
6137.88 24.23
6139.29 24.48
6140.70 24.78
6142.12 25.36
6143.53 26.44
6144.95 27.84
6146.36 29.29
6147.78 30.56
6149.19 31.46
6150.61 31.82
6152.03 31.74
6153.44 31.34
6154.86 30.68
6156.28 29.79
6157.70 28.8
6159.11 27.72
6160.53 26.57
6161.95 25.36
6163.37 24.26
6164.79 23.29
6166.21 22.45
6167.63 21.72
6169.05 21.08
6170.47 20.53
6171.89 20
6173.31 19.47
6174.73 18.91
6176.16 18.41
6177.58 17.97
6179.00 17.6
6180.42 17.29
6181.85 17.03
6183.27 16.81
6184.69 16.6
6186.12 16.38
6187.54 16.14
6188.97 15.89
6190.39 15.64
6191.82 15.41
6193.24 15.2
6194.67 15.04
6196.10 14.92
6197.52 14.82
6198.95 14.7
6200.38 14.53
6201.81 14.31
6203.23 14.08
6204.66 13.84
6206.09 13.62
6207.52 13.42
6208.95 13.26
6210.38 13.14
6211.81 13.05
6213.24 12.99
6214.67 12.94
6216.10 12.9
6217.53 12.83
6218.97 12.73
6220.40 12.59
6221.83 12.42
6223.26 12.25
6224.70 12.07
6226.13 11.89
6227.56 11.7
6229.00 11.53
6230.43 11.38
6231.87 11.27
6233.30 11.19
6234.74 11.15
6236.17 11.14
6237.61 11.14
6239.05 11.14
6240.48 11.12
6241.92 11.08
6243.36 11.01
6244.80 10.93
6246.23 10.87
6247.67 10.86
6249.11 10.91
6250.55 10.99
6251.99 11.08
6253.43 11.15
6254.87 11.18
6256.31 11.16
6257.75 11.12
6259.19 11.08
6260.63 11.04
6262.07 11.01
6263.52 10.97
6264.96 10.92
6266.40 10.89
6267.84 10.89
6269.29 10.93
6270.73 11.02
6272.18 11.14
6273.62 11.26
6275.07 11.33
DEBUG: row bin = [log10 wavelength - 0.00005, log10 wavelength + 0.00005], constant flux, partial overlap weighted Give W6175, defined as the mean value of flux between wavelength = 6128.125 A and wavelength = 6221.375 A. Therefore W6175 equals 20.1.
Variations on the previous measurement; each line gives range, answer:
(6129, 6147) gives 24.2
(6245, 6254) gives 11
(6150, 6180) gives 24.2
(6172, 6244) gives 14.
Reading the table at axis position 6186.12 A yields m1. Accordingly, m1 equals 16.38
